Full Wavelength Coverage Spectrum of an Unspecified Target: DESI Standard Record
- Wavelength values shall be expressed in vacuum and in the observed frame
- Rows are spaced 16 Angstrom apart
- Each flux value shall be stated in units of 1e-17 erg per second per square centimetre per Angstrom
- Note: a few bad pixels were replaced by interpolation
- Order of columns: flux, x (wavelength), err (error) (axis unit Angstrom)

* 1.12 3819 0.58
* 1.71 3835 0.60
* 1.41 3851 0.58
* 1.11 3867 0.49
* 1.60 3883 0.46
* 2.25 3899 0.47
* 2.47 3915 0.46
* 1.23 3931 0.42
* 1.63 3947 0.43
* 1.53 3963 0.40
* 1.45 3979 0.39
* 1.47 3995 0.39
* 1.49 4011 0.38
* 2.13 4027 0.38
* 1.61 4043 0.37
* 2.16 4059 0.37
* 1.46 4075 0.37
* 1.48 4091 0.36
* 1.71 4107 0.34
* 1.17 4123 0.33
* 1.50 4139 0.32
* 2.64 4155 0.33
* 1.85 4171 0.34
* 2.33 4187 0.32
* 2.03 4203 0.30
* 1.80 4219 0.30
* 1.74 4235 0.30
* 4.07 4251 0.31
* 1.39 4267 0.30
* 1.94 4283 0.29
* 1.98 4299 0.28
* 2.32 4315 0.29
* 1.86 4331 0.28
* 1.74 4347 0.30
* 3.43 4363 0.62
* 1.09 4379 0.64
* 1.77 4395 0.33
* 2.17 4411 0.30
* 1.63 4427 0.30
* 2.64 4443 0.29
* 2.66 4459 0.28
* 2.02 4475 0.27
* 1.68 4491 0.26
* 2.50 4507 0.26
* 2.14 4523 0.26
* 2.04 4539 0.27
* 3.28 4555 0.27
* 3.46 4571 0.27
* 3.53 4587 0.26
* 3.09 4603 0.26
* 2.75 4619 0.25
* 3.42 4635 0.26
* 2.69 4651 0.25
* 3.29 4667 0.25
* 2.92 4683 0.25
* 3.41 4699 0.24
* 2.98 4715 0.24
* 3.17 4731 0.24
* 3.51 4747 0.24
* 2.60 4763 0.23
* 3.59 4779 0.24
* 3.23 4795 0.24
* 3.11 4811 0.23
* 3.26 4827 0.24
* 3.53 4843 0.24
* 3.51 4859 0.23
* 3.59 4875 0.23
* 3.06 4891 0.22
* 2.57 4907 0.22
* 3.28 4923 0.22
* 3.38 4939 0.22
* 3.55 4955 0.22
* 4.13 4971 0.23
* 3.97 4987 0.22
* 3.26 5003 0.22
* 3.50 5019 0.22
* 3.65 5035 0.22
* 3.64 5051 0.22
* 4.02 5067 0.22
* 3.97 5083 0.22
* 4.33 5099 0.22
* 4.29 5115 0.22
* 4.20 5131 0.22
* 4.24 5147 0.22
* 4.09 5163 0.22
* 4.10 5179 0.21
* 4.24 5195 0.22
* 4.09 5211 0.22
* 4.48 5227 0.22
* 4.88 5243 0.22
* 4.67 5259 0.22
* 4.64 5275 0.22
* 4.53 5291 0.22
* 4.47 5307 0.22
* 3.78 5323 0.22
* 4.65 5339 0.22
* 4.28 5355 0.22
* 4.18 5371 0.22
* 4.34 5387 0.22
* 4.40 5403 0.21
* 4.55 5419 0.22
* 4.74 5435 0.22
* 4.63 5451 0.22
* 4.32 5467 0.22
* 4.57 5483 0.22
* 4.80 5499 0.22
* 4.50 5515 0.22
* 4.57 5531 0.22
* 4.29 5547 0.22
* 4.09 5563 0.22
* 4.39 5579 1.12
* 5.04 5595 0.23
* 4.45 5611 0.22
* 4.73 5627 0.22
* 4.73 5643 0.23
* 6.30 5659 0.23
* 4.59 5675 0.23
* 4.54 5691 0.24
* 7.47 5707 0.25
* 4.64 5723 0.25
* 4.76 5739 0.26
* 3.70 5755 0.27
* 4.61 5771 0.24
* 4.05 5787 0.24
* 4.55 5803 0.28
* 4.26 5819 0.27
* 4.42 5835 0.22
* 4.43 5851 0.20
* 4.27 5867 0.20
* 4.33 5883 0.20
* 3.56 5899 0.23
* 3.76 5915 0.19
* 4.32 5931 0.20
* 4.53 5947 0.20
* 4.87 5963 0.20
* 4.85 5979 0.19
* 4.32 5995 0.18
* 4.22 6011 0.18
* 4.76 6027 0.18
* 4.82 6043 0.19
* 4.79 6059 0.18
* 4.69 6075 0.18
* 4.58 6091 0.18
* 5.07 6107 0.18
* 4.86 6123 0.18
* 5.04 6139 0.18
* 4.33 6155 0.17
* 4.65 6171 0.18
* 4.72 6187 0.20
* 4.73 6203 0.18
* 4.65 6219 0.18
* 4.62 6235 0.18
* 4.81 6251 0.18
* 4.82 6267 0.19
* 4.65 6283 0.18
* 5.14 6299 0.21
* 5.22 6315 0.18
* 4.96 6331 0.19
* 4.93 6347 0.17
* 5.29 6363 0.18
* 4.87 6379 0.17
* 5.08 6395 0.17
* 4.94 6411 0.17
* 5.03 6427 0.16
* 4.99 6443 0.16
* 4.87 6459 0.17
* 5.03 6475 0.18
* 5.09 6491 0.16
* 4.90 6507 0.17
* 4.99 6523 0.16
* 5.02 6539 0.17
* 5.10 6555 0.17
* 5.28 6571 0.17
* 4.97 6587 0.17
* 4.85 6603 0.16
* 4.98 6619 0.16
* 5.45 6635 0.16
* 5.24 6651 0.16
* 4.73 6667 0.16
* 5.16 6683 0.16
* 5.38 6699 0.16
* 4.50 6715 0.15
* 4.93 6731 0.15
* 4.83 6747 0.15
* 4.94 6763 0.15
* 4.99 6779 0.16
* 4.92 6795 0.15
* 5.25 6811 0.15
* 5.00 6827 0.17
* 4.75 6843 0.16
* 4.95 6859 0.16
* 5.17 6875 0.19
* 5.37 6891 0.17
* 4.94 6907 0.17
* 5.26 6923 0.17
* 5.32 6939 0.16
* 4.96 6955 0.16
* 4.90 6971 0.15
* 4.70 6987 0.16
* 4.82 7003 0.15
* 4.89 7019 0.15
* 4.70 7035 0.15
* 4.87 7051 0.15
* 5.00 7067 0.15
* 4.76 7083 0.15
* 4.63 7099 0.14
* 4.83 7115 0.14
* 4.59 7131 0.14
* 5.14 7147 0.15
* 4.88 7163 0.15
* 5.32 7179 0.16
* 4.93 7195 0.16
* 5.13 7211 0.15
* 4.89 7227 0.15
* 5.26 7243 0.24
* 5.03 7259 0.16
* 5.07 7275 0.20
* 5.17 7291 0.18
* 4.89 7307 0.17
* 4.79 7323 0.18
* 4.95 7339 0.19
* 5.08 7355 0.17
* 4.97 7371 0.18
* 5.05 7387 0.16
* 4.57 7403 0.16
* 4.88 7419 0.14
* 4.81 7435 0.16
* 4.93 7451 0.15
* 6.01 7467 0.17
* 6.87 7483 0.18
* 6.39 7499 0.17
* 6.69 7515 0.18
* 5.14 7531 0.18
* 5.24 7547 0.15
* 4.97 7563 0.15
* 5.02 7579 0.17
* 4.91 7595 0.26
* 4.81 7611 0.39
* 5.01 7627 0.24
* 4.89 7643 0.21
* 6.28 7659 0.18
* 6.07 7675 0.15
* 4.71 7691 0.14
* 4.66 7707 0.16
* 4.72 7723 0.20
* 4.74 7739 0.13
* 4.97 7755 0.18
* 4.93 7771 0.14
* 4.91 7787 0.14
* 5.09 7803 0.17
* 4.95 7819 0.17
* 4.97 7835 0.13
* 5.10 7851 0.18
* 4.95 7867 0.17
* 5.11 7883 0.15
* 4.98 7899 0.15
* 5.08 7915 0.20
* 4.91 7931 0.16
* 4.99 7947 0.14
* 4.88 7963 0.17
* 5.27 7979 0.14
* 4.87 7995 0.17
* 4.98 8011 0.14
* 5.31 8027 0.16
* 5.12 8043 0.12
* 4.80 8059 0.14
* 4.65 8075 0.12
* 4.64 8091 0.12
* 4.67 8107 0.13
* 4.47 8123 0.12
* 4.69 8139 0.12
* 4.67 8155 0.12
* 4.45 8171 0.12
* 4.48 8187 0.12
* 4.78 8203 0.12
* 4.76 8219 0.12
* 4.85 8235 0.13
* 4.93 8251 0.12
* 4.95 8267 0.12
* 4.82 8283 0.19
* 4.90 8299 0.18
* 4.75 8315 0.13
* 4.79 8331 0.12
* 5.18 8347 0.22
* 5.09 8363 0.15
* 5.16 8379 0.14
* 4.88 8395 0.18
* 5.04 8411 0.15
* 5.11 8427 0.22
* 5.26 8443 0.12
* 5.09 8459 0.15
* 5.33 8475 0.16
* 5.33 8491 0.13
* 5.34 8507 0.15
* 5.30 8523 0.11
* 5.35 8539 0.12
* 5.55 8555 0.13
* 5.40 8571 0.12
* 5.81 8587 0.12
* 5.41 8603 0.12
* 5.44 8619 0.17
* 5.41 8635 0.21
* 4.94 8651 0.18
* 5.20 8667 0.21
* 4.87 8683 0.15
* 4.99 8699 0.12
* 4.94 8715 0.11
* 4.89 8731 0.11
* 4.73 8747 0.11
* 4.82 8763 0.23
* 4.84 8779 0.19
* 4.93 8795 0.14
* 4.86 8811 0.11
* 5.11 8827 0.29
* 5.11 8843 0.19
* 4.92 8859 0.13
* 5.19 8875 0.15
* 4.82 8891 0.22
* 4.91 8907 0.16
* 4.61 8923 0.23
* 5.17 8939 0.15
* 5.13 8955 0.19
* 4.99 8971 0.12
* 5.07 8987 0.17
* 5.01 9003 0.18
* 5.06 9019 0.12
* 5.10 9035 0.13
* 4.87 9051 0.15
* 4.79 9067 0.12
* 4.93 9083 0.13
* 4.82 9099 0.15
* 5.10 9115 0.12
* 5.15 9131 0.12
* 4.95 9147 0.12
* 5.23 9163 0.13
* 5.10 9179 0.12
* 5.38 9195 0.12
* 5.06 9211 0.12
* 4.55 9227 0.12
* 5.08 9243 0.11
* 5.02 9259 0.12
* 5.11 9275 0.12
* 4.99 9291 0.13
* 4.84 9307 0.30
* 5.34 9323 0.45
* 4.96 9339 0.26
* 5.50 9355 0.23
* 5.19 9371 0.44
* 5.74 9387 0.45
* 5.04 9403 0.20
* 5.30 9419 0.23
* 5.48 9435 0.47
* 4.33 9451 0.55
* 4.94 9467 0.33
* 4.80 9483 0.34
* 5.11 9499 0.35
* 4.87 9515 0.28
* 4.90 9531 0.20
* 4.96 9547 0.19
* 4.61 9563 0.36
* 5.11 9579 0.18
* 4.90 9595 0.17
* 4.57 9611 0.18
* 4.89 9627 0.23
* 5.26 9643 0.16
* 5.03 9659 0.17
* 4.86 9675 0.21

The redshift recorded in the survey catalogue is 0.140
